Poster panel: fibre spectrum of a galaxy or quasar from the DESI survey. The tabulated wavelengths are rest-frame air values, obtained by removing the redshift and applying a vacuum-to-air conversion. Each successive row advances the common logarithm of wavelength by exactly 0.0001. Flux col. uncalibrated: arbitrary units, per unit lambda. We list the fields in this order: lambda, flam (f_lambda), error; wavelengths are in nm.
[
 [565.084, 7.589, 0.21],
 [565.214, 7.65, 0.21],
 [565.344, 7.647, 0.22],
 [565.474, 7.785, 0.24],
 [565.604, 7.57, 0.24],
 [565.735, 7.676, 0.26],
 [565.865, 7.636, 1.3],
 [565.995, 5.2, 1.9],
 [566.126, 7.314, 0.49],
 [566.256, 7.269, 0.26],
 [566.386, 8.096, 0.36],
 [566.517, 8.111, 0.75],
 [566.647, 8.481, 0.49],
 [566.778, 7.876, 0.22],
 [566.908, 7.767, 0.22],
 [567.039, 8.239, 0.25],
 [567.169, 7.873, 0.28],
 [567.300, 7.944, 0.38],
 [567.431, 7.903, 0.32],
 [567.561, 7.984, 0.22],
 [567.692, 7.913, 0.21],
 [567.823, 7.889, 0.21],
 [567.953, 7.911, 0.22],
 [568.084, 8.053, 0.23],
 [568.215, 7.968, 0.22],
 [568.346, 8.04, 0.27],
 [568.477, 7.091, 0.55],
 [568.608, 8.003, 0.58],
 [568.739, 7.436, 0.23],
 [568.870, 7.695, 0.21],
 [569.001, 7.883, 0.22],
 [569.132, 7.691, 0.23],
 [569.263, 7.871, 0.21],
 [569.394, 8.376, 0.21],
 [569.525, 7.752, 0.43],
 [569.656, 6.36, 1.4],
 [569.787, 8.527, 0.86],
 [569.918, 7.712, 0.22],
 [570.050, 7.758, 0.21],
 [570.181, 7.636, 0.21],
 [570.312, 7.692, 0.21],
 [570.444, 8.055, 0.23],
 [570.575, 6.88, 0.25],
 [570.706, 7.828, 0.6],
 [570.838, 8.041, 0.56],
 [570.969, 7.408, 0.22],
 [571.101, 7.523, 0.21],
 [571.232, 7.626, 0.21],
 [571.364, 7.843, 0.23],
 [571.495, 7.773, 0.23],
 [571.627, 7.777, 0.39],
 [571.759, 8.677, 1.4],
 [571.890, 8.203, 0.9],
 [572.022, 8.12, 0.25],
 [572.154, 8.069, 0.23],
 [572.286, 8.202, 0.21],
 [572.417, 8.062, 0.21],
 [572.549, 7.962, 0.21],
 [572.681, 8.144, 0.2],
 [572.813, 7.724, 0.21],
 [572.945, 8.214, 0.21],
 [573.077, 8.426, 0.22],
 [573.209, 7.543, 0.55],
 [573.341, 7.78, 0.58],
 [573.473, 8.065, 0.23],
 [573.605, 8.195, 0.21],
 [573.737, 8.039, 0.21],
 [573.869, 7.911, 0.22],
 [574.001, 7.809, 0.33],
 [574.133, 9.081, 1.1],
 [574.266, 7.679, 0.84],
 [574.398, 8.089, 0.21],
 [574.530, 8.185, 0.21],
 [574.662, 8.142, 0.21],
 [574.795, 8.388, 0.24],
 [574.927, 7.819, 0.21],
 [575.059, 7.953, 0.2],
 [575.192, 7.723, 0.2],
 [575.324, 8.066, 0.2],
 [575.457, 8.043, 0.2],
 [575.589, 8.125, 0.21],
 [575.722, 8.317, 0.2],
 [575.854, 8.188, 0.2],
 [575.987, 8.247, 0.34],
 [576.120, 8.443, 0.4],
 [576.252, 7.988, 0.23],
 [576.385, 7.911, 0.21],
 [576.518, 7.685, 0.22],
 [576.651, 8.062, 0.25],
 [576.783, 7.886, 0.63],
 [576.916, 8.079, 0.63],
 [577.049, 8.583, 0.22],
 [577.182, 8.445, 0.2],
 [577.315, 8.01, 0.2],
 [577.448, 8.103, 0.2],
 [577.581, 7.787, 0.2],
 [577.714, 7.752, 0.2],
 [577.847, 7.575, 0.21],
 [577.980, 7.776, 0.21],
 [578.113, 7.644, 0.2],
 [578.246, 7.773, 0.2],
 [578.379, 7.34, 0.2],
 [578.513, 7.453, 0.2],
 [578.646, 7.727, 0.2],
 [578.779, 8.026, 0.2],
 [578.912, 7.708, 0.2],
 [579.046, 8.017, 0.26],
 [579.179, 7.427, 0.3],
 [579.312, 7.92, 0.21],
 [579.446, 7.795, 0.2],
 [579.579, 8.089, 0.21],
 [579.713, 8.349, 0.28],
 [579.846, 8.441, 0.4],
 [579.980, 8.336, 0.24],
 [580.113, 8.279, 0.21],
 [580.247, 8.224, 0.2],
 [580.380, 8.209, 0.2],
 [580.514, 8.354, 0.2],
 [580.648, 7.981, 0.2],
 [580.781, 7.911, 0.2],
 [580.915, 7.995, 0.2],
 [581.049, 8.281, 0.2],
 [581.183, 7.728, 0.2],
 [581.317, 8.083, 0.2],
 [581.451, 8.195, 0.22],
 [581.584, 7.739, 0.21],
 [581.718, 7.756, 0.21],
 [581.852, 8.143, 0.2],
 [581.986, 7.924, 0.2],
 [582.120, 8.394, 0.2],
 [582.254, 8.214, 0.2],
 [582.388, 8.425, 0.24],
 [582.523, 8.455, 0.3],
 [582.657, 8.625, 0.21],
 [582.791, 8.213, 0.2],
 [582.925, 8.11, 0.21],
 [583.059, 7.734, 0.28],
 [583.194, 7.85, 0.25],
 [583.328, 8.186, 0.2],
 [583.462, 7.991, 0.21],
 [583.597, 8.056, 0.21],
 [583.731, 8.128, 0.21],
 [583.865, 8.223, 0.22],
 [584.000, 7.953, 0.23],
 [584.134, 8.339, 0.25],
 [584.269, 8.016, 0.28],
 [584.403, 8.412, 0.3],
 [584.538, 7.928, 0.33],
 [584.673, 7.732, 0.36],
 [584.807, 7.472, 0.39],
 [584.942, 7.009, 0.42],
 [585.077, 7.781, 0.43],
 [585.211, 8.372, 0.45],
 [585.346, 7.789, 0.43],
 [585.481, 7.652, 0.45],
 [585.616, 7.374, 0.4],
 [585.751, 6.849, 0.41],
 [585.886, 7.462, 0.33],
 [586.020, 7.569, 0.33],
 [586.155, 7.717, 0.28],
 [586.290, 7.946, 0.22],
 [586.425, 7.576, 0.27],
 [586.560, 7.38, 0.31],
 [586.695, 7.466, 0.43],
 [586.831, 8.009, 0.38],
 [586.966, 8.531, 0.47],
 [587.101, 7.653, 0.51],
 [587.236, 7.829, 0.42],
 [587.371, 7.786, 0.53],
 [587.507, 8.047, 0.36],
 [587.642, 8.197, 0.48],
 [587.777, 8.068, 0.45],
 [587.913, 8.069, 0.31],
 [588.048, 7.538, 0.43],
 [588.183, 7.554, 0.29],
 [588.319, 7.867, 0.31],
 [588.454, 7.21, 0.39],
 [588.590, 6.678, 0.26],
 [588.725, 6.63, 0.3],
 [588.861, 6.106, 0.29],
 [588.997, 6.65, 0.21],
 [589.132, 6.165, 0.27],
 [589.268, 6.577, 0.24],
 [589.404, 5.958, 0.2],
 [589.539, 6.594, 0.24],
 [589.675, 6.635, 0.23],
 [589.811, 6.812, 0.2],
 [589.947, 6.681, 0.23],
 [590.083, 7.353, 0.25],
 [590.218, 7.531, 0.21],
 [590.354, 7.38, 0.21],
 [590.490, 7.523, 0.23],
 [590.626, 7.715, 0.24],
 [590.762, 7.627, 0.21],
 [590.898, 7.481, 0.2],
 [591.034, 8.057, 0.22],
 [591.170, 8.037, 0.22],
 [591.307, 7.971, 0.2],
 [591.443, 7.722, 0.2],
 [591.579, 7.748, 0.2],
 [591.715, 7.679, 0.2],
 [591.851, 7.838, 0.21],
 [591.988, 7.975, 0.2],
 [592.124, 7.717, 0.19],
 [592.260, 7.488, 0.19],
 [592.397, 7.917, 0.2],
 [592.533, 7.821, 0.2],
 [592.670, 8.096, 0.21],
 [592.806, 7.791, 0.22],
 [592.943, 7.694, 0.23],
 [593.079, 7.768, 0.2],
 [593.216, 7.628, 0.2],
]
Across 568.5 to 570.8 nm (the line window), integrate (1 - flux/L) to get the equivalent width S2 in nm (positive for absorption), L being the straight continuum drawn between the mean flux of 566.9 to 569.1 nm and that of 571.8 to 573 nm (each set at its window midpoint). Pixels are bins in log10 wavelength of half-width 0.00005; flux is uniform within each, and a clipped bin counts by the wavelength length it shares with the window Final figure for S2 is 0.068 nm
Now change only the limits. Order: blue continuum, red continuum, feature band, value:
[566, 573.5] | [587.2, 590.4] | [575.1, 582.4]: -0.481 nm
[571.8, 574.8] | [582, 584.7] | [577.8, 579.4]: 0.082 nm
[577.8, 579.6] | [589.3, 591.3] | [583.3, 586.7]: -0.143 nm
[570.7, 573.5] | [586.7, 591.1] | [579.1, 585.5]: -0.401 nm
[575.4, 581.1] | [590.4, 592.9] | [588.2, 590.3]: 0.278 nm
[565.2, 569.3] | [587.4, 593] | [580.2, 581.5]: -0.094 nm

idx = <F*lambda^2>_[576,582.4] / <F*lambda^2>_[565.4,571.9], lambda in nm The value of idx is 1.07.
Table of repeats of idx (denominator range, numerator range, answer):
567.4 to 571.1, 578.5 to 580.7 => 1.07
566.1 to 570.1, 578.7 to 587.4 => 1.07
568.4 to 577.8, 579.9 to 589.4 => 1.02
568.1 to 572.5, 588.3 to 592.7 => 1.00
